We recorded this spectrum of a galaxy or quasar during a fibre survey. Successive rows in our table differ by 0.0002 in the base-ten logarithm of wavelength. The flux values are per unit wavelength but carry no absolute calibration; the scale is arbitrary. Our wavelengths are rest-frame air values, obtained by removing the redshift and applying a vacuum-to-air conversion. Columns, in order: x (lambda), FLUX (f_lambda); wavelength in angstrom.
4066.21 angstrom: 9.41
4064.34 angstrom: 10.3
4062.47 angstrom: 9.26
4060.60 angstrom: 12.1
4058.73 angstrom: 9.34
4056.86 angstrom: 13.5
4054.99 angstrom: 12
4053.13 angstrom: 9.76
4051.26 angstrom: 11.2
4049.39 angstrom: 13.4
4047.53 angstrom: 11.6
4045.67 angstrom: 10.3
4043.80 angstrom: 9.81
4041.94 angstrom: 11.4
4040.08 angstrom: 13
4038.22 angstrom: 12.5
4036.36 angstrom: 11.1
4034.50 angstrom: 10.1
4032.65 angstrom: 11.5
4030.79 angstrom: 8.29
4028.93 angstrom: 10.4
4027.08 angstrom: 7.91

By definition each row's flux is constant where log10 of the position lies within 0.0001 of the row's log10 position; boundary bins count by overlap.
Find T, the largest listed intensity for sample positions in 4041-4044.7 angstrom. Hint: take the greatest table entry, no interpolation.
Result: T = 11.4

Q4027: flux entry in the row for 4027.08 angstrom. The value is 7.91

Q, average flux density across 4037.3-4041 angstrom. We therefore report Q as 12.8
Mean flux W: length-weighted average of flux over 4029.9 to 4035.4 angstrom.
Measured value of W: 9.98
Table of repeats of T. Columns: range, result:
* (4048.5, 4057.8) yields 13.5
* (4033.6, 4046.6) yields 13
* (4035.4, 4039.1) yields 12.5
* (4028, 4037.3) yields 11.5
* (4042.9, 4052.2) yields 13.4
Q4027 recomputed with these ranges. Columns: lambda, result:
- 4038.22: 12.5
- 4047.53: 11.6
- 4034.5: 10.1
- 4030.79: 8.29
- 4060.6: 12.1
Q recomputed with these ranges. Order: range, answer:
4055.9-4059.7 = 11.4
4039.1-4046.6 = 11.1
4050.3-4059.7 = 11.2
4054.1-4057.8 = 12.7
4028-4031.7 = 9.35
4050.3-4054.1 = 10.5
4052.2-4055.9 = 10.9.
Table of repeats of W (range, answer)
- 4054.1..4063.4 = 11.2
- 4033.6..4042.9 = 11.6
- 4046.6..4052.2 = 12.1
